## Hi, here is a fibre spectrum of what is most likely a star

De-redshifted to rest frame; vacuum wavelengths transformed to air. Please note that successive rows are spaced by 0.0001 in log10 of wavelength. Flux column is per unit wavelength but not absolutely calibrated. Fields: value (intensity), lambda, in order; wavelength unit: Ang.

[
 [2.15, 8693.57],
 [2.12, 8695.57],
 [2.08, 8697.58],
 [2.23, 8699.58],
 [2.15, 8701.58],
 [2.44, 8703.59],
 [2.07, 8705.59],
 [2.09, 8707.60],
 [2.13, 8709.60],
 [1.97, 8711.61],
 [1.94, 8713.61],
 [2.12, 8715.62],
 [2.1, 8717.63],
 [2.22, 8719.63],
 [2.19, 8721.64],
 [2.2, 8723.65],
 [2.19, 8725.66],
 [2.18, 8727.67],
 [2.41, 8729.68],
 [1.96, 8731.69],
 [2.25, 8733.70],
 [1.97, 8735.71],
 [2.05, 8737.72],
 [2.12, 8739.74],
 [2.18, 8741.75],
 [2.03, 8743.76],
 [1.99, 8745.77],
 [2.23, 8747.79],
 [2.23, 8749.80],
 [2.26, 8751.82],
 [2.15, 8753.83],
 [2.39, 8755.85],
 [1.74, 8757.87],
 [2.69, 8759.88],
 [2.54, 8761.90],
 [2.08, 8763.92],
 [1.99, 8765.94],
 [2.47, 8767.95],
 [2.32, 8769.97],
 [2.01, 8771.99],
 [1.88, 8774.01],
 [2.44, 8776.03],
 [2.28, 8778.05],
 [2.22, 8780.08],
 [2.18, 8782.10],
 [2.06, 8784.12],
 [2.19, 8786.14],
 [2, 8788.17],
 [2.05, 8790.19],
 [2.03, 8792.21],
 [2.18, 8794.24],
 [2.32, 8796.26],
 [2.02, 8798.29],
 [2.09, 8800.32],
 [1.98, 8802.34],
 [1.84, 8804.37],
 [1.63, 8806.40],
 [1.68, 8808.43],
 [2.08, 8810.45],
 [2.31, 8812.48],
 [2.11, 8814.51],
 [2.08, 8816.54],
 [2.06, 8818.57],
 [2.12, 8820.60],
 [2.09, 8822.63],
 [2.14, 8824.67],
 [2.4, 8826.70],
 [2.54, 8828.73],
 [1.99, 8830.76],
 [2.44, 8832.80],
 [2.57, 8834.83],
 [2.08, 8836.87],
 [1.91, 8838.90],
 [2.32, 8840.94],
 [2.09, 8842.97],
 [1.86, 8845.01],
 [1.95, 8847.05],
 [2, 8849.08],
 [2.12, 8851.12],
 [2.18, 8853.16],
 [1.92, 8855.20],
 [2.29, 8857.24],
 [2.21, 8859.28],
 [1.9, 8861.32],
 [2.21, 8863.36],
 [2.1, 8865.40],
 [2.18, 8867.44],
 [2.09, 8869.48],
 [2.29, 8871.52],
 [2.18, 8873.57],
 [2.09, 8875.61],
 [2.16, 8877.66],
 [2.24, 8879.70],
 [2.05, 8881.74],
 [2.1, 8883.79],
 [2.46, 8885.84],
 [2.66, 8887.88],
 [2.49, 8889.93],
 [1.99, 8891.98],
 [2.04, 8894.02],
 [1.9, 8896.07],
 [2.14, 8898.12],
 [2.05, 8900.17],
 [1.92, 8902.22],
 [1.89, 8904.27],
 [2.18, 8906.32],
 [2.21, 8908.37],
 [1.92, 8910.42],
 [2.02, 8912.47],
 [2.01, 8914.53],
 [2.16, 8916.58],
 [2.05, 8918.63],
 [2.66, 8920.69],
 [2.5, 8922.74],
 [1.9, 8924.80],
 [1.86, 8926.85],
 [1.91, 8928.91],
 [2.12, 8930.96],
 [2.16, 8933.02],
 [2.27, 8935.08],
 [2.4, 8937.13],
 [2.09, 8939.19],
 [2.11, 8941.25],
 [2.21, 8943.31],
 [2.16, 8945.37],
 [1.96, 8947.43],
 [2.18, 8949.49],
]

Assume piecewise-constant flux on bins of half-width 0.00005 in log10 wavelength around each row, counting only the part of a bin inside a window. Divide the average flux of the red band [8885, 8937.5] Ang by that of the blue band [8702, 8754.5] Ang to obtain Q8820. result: 1.00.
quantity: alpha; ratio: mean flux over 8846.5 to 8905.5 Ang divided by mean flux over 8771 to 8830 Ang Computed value 1.01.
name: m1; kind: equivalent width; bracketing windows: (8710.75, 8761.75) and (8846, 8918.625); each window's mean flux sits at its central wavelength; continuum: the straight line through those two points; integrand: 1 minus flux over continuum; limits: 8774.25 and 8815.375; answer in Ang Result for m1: 1.2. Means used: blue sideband 2.16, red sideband 2.12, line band 2.08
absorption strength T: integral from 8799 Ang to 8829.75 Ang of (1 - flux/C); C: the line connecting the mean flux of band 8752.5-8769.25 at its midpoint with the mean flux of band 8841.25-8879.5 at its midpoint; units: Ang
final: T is 1.4 Ang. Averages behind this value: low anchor 2.26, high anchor 2.11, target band 2.08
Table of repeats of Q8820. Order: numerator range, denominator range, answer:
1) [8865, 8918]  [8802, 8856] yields 1.02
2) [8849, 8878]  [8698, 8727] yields 0.99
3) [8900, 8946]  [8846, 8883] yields 1.00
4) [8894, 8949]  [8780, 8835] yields 1.00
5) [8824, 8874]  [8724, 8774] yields 0.99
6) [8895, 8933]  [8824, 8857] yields 0.96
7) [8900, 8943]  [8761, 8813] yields 1.00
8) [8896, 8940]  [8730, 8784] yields 0.97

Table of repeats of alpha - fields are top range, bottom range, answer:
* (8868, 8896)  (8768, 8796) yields 1.02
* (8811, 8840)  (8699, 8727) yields 1.03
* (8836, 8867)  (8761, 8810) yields 0.99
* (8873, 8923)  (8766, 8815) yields 1.03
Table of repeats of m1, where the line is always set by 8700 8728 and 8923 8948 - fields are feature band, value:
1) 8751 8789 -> -1.26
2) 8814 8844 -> -1.00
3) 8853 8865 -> 0.05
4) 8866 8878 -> -0.24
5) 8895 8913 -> 0.76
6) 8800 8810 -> 1.36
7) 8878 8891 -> -1.26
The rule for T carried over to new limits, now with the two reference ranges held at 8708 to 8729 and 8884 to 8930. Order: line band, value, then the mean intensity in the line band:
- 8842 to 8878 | 0.5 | 2.1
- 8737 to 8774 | -1.0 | 2.19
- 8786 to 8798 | 0.1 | 2.12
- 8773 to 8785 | -0.3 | 2.18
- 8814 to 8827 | 0.0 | 2.13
